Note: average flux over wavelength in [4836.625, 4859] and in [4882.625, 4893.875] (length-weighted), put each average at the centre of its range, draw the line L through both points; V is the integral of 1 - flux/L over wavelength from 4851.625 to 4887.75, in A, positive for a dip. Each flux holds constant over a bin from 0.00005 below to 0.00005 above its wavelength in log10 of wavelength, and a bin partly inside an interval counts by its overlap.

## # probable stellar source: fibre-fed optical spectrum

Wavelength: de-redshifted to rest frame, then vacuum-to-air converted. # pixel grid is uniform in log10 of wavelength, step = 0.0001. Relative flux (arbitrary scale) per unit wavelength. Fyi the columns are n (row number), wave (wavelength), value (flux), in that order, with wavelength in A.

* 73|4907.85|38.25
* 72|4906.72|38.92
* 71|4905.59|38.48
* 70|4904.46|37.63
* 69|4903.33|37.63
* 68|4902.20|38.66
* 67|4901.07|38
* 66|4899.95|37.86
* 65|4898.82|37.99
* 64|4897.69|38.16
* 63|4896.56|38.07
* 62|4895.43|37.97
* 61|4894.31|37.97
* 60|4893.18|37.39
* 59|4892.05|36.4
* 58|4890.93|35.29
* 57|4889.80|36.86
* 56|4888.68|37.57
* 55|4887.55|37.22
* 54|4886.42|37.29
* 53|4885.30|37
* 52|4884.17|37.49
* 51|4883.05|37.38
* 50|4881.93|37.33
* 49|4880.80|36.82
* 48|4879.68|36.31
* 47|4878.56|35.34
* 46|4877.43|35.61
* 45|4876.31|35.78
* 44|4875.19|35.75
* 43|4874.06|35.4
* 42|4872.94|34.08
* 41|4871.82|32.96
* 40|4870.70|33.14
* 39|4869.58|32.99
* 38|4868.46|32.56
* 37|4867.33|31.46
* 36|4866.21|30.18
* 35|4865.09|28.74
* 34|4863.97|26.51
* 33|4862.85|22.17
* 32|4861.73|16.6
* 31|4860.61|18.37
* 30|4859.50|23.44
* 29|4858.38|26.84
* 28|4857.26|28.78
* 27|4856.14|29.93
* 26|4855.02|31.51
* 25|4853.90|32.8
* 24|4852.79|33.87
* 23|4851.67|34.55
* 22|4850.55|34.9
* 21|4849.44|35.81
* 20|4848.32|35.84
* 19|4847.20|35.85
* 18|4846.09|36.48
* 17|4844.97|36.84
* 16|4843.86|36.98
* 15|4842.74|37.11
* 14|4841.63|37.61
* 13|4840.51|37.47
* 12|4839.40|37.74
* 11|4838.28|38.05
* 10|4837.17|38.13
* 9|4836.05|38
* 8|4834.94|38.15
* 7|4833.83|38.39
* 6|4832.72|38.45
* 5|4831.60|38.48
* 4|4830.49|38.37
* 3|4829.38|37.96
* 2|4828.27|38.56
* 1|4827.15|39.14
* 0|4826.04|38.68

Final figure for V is 4.13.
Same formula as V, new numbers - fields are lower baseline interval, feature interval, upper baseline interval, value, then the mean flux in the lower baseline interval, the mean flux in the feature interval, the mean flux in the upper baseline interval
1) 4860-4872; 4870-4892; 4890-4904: -2.48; 27.6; 36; 37.6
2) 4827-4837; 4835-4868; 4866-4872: 2.85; 38.3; 32.2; 32.3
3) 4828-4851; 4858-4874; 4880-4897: 3.94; 37.4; 28.1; 37.2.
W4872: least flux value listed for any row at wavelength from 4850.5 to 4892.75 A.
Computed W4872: 16.6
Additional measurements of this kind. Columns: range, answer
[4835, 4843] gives 37.11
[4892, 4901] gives 36.4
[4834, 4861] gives 18.37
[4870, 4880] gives 32.96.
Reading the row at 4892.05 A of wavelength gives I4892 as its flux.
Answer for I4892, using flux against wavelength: 36.4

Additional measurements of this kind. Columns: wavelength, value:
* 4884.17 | 37.49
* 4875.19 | 35.75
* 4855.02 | 31.51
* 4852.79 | 33.87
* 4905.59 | 38.48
